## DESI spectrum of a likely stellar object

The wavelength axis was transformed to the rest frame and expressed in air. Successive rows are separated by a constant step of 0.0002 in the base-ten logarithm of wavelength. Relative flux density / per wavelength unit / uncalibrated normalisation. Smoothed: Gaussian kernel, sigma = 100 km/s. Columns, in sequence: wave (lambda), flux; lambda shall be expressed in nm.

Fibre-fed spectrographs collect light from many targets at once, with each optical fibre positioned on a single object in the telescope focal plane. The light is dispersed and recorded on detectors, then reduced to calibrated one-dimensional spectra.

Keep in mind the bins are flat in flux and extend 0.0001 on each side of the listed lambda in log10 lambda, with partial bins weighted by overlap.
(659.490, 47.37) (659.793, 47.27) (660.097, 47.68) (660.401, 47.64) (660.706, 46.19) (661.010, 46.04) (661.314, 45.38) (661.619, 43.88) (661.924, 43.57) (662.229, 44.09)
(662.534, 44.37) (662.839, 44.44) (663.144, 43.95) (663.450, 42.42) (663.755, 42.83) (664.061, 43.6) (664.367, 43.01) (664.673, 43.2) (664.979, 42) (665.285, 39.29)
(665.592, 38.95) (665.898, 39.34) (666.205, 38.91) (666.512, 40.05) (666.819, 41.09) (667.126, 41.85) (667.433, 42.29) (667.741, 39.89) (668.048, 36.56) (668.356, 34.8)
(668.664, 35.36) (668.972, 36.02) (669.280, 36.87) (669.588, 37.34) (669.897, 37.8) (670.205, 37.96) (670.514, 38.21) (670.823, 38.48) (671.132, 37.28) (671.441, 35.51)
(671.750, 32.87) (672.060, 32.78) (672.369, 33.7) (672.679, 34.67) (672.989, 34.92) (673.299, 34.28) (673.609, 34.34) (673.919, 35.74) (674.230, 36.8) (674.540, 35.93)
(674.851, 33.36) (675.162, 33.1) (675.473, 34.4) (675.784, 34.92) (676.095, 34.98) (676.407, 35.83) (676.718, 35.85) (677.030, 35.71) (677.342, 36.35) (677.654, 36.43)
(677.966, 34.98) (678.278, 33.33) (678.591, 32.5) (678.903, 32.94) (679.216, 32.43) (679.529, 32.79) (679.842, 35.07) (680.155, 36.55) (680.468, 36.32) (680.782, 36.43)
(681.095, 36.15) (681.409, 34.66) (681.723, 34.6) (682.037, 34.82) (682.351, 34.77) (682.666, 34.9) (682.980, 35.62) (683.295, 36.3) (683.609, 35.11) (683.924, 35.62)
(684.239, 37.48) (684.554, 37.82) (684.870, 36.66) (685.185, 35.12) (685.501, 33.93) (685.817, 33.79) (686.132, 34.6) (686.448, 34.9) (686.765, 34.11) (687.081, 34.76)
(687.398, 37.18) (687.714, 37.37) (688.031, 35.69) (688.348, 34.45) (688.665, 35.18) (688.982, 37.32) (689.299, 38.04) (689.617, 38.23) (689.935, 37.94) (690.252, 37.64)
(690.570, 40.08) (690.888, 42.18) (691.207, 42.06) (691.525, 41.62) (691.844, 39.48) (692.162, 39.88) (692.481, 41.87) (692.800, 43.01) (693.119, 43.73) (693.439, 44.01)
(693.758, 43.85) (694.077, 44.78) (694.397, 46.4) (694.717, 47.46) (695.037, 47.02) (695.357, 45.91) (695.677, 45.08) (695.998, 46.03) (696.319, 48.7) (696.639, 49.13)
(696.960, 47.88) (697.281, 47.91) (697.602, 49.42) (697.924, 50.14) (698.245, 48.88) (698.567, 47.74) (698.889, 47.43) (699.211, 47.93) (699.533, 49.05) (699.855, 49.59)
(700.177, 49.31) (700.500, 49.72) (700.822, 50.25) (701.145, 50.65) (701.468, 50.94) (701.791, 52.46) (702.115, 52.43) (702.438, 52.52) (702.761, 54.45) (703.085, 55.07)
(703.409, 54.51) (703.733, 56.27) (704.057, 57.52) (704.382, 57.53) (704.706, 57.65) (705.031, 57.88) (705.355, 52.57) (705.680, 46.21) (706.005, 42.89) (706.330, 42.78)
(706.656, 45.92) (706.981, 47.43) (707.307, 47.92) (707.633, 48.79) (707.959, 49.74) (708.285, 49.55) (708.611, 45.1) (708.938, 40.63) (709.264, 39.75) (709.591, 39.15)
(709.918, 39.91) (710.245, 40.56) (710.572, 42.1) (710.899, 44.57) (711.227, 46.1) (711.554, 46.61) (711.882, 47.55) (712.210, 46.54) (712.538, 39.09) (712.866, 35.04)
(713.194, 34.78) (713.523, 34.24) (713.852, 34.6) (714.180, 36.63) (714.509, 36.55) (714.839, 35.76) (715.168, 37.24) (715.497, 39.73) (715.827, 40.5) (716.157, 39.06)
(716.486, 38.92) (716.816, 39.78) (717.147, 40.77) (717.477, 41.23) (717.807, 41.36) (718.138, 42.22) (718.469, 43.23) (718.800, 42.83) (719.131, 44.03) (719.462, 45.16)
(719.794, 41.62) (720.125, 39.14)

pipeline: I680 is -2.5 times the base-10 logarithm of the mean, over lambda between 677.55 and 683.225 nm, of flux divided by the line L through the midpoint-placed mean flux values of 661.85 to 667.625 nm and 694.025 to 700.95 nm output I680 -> 0.28 mag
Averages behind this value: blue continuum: 42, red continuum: 48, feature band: 34.7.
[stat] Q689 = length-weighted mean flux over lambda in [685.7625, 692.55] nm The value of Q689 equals 37.7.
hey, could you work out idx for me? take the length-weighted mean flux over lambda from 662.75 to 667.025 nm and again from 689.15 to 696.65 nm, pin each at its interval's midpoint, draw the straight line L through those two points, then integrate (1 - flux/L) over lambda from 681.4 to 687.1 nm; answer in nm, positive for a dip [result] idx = 0.98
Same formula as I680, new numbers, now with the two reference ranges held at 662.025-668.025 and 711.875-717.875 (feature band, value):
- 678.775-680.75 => 0.184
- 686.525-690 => 0.114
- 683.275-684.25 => 0.133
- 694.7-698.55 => -0.199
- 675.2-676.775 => 0.174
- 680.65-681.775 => 0.149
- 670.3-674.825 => 0.168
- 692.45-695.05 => -0.121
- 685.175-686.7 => 0.177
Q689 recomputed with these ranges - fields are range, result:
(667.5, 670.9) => 37.3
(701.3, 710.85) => 48.9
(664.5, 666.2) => 40.4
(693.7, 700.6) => 47.7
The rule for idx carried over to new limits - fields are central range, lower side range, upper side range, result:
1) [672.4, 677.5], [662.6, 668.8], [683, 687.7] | 0.44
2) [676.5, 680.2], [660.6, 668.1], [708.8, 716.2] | 0.63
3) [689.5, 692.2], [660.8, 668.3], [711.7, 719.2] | 0.06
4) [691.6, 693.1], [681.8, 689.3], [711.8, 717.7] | -0.21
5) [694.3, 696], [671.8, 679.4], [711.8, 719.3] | -0.43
